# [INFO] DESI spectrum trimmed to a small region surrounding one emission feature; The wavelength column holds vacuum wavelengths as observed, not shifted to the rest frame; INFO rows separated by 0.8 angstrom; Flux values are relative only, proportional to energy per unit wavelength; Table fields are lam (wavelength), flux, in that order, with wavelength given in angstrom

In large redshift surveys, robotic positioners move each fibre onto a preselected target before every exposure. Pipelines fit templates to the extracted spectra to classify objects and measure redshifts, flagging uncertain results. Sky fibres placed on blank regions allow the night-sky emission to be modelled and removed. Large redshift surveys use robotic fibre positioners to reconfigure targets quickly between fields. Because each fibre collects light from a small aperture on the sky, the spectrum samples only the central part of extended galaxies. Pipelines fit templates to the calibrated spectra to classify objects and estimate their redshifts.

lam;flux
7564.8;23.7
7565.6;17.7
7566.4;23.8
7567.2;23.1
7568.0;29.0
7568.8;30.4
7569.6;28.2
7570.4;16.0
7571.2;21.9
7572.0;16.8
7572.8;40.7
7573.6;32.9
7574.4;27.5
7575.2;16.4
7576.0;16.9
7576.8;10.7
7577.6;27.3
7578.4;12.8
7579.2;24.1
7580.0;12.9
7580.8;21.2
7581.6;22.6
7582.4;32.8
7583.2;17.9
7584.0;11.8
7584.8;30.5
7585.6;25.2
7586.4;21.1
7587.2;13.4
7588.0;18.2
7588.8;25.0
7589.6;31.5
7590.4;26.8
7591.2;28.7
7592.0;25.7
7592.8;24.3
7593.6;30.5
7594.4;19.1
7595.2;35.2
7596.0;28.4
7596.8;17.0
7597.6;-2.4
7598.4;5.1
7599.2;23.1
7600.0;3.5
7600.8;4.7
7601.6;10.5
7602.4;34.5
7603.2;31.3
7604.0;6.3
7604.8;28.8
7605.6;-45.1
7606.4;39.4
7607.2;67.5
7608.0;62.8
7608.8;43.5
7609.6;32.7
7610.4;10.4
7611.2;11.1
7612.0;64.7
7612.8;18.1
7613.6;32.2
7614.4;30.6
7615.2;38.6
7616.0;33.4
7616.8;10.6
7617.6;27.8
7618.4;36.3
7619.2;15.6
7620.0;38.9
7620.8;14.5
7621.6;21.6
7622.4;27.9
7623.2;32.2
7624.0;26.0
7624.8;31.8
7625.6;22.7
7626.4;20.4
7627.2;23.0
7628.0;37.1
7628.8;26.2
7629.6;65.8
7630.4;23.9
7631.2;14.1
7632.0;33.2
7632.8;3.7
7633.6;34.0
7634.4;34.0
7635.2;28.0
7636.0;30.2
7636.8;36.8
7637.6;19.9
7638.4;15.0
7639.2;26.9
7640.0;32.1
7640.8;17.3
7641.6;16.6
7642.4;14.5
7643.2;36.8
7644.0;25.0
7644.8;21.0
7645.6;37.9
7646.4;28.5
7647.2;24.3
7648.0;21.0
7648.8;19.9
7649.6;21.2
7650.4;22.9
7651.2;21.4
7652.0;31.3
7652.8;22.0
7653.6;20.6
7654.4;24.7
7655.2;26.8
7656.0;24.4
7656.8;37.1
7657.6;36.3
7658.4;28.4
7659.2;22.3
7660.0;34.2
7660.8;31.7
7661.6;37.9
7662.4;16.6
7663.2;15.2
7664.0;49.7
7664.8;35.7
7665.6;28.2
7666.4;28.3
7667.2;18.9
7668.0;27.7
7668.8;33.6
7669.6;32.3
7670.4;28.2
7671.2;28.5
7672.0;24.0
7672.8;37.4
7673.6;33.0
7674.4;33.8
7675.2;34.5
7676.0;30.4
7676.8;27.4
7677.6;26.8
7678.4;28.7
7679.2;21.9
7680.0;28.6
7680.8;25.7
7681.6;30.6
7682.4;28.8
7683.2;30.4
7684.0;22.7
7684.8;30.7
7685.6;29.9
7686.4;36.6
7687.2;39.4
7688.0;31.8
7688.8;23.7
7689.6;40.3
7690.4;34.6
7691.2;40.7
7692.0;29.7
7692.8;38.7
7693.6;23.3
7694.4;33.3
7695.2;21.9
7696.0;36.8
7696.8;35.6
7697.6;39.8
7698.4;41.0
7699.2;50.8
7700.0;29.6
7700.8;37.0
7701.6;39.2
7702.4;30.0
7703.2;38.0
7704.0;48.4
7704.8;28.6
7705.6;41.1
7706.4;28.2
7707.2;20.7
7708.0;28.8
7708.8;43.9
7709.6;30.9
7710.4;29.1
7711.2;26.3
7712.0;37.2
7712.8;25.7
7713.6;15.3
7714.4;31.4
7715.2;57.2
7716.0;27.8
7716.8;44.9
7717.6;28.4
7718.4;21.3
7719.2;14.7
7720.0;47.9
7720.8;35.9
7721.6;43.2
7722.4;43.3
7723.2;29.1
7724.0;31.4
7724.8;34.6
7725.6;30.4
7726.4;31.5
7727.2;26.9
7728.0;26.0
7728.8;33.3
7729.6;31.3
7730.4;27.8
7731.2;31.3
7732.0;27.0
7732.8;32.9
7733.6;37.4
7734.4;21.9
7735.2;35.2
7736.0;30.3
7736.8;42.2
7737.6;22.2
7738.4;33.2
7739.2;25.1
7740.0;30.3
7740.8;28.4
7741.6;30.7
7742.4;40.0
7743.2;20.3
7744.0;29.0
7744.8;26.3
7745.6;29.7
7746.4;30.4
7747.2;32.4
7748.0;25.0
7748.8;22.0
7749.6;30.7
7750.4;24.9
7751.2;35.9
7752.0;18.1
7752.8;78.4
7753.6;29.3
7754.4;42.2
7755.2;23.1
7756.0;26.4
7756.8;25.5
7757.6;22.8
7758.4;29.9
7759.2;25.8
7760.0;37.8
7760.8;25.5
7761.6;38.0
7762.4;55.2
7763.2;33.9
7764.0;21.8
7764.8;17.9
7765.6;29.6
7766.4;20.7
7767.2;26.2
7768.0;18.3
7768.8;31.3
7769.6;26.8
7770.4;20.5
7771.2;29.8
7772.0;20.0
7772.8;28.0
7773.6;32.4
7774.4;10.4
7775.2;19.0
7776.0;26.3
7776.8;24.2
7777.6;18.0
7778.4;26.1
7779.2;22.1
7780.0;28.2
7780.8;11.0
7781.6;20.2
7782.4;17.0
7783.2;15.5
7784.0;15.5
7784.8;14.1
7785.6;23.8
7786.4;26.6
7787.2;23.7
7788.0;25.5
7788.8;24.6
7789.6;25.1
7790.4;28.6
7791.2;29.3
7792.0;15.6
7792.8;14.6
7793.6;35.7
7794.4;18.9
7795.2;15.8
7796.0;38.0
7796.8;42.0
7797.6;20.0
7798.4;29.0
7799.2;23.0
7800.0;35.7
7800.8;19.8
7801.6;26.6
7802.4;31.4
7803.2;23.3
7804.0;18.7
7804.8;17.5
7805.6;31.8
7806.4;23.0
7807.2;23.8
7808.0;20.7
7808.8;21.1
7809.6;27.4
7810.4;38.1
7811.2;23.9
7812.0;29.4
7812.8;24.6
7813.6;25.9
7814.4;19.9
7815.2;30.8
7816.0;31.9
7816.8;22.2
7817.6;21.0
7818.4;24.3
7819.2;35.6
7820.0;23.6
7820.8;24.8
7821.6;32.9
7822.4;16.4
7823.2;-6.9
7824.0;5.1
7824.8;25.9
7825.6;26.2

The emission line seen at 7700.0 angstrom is Mg II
